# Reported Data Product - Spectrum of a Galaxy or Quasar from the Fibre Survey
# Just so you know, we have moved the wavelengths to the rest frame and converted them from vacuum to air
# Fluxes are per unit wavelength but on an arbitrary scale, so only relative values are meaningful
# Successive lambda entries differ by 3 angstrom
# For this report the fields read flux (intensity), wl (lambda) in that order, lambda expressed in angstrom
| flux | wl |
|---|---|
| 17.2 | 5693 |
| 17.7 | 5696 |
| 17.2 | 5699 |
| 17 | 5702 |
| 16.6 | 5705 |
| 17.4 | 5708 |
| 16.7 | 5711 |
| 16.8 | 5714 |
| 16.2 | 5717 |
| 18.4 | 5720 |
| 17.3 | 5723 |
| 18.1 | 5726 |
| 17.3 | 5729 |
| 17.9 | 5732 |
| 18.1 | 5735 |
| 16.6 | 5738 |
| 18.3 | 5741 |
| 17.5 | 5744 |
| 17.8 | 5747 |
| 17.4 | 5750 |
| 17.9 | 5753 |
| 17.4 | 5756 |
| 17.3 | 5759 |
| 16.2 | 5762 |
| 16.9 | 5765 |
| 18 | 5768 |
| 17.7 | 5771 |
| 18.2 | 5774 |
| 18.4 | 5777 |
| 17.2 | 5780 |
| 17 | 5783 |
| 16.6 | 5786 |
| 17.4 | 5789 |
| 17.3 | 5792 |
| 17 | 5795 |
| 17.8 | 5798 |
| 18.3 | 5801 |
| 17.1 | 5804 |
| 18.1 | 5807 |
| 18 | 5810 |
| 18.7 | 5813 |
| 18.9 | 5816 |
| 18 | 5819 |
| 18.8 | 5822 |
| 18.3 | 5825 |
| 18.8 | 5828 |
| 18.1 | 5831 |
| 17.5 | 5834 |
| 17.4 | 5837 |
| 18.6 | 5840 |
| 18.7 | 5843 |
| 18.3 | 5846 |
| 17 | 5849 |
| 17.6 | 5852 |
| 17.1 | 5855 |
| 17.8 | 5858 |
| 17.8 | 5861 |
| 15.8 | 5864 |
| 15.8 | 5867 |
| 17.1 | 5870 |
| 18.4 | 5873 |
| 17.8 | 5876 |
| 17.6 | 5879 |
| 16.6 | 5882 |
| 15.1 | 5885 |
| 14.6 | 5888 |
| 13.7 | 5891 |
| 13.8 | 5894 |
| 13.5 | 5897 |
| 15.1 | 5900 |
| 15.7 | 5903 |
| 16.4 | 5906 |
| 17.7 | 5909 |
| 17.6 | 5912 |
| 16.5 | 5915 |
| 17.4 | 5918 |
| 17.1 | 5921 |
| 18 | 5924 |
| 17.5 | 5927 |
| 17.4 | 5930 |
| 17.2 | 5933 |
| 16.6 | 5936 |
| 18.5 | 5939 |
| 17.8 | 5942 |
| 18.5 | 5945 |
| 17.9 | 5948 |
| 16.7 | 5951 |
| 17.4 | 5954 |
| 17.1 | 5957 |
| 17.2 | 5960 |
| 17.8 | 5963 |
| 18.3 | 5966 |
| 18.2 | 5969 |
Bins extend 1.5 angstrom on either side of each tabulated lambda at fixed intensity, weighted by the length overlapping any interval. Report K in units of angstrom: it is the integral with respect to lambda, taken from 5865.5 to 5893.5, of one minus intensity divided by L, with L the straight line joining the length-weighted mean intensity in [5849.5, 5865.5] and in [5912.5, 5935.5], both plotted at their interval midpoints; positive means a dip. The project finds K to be 1.66 angstrom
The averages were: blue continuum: 17.2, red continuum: 17.3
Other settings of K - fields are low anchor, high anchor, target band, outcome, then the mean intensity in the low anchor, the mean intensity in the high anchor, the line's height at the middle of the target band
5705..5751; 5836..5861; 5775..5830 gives -0.6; 17.4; 17.8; 17.7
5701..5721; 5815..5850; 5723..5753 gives -0.7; 17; 18.2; 17.3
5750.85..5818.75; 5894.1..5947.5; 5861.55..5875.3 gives 0.2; 17.6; 16.9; 17.2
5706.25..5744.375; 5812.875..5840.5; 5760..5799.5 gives 1.2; 17.4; 18.3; 17.9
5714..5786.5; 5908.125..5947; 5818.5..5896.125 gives 1.7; 17.5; 17.5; 17.5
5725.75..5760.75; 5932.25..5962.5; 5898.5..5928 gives 1.1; 17.6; 17.5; 17.5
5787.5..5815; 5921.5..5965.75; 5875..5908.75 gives 4.1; 17.8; 17.6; 17.6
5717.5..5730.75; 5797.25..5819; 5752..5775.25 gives 0.6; 17.7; 18.1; 17.9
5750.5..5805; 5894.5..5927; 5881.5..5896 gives 1.8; 17.4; 16.5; 16.6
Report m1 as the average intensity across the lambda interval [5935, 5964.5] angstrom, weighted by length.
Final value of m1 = 17.6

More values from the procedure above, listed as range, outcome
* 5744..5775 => 17.5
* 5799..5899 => 17.2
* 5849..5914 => 16.3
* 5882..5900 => 14.4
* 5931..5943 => 17.5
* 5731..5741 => 17.6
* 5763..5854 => 17.8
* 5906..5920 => 17.2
